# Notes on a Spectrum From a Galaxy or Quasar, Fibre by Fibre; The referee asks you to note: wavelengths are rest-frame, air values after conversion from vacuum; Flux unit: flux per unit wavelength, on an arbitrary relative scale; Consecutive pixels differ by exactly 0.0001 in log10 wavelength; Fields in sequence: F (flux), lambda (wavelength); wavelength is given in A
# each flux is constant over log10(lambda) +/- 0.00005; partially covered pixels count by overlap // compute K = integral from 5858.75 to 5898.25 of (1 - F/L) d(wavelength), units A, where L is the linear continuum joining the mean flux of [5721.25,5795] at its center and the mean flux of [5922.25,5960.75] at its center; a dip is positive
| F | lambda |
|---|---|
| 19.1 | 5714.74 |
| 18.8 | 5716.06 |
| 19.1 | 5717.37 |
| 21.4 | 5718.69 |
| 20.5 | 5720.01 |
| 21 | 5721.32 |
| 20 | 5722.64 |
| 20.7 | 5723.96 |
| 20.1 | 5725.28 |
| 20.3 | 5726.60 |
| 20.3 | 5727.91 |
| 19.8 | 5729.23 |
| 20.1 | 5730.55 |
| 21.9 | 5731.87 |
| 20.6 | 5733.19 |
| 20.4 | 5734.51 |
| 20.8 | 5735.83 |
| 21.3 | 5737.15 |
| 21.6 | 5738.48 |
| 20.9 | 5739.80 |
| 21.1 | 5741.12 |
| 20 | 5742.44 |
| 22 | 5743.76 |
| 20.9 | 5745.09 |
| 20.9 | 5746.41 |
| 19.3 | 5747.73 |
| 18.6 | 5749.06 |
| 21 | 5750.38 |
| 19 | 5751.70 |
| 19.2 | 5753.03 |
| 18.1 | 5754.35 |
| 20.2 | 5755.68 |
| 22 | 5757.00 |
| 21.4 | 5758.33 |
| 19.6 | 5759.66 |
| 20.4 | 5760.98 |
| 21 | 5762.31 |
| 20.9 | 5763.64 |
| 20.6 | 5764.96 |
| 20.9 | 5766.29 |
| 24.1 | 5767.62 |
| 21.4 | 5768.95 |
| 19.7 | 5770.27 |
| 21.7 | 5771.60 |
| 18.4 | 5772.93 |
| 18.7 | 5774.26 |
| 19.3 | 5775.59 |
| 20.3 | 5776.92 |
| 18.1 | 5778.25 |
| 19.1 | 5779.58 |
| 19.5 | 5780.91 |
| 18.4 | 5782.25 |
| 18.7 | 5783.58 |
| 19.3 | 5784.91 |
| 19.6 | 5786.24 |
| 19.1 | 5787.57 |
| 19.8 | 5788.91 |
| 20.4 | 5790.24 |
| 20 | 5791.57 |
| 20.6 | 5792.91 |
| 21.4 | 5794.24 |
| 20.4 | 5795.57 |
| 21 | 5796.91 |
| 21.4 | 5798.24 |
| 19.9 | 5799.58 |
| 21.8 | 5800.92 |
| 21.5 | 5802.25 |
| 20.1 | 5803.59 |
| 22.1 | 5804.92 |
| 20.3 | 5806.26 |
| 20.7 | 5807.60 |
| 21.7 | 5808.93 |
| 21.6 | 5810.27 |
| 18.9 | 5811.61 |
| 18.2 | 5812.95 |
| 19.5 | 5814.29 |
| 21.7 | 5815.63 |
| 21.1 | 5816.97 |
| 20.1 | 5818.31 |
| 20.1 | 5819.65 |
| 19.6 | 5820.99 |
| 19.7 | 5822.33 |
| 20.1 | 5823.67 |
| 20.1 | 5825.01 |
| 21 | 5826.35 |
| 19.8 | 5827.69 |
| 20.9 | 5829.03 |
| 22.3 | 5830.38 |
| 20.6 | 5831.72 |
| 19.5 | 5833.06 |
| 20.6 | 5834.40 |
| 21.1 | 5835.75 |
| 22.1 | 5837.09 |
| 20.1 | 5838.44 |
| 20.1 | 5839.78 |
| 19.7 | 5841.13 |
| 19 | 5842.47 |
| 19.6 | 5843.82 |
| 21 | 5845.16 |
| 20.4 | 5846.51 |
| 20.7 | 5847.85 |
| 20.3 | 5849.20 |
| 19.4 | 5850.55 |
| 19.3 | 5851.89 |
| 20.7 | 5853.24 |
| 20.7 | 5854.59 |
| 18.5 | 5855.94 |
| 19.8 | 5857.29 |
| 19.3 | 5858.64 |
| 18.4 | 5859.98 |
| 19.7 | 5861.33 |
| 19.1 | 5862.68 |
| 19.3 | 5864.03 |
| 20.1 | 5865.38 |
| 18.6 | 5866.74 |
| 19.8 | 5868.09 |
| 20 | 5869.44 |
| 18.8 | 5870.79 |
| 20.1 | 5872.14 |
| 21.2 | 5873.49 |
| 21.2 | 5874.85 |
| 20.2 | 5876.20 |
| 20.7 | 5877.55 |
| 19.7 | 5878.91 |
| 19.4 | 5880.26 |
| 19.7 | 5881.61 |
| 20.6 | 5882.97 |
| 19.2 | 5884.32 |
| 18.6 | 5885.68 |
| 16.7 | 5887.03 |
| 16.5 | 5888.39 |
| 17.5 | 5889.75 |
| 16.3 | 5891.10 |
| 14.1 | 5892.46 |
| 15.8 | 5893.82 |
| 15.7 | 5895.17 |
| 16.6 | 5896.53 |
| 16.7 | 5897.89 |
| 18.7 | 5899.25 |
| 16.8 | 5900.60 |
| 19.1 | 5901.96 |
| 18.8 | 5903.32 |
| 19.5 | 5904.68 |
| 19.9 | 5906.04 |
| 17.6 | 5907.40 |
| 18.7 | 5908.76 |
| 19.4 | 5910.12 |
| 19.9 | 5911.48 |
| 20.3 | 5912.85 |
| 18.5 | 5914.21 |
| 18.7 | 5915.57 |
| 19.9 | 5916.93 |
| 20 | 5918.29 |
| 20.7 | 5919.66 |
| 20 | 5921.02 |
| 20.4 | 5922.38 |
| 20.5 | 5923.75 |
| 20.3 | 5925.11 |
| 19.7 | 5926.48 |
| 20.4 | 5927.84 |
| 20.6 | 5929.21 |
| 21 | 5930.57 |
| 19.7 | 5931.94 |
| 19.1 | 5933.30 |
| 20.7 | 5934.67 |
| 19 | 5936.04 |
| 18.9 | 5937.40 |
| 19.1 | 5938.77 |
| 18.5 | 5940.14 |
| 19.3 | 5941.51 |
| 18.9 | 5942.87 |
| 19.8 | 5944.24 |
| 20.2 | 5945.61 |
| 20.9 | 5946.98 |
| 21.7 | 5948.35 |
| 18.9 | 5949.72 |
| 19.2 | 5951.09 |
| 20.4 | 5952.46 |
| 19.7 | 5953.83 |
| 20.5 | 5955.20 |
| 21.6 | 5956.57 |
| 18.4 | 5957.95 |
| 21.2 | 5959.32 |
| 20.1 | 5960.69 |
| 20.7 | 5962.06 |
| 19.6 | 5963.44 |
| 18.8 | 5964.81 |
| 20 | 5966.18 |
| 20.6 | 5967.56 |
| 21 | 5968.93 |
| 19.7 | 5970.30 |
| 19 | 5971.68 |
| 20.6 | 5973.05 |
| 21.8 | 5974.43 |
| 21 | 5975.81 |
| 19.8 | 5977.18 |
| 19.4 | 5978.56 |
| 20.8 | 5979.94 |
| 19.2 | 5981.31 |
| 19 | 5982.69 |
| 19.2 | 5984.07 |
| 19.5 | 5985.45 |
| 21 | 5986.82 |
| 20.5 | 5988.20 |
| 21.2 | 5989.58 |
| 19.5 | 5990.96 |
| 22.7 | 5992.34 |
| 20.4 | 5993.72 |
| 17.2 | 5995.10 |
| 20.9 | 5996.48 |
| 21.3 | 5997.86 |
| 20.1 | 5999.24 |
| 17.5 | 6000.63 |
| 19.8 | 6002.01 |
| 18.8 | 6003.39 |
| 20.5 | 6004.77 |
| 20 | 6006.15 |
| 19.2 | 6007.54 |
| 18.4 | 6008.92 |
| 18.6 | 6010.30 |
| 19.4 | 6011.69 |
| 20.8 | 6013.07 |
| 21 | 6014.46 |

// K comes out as 2.8 A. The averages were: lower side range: 20.3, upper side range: 19.9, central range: 18.7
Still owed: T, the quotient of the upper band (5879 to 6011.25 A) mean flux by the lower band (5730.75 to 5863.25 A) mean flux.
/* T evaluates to 1.0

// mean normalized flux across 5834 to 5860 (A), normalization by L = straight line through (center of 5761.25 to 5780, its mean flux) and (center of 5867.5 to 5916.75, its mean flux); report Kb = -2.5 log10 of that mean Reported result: -0.04 mag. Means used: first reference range 20.3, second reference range 18.7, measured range 20.1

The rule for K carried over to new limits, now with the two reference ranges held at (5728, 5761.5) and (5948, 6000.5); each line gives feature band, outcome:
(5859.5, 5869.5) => 0.5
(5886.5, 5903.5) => 2.9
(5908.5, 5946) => 0.9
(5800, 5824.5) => -0.2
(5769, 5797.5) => 0.9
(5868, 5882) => 0.1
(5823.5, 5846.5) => -0.2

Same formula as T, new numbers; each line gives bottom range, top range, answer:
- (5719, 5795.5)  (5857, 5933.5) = 0.94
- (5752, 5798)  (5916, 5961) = 0.99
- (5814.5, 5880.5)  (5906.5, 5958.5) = 0.98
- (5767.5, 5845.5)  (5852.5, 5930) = 0.94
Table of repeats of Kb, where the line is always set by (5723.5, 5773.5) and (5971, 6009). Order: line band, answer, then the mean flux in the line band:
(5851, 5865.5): 0.04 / 19.5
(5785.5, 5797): 0.01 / 20.2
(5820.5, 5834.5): 0.00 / 20.4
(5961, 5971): 0.00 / 20.1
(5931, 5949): 0.02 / 19.7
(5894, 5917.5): 0.10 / 18.5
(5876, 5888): 0.05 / 19.3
